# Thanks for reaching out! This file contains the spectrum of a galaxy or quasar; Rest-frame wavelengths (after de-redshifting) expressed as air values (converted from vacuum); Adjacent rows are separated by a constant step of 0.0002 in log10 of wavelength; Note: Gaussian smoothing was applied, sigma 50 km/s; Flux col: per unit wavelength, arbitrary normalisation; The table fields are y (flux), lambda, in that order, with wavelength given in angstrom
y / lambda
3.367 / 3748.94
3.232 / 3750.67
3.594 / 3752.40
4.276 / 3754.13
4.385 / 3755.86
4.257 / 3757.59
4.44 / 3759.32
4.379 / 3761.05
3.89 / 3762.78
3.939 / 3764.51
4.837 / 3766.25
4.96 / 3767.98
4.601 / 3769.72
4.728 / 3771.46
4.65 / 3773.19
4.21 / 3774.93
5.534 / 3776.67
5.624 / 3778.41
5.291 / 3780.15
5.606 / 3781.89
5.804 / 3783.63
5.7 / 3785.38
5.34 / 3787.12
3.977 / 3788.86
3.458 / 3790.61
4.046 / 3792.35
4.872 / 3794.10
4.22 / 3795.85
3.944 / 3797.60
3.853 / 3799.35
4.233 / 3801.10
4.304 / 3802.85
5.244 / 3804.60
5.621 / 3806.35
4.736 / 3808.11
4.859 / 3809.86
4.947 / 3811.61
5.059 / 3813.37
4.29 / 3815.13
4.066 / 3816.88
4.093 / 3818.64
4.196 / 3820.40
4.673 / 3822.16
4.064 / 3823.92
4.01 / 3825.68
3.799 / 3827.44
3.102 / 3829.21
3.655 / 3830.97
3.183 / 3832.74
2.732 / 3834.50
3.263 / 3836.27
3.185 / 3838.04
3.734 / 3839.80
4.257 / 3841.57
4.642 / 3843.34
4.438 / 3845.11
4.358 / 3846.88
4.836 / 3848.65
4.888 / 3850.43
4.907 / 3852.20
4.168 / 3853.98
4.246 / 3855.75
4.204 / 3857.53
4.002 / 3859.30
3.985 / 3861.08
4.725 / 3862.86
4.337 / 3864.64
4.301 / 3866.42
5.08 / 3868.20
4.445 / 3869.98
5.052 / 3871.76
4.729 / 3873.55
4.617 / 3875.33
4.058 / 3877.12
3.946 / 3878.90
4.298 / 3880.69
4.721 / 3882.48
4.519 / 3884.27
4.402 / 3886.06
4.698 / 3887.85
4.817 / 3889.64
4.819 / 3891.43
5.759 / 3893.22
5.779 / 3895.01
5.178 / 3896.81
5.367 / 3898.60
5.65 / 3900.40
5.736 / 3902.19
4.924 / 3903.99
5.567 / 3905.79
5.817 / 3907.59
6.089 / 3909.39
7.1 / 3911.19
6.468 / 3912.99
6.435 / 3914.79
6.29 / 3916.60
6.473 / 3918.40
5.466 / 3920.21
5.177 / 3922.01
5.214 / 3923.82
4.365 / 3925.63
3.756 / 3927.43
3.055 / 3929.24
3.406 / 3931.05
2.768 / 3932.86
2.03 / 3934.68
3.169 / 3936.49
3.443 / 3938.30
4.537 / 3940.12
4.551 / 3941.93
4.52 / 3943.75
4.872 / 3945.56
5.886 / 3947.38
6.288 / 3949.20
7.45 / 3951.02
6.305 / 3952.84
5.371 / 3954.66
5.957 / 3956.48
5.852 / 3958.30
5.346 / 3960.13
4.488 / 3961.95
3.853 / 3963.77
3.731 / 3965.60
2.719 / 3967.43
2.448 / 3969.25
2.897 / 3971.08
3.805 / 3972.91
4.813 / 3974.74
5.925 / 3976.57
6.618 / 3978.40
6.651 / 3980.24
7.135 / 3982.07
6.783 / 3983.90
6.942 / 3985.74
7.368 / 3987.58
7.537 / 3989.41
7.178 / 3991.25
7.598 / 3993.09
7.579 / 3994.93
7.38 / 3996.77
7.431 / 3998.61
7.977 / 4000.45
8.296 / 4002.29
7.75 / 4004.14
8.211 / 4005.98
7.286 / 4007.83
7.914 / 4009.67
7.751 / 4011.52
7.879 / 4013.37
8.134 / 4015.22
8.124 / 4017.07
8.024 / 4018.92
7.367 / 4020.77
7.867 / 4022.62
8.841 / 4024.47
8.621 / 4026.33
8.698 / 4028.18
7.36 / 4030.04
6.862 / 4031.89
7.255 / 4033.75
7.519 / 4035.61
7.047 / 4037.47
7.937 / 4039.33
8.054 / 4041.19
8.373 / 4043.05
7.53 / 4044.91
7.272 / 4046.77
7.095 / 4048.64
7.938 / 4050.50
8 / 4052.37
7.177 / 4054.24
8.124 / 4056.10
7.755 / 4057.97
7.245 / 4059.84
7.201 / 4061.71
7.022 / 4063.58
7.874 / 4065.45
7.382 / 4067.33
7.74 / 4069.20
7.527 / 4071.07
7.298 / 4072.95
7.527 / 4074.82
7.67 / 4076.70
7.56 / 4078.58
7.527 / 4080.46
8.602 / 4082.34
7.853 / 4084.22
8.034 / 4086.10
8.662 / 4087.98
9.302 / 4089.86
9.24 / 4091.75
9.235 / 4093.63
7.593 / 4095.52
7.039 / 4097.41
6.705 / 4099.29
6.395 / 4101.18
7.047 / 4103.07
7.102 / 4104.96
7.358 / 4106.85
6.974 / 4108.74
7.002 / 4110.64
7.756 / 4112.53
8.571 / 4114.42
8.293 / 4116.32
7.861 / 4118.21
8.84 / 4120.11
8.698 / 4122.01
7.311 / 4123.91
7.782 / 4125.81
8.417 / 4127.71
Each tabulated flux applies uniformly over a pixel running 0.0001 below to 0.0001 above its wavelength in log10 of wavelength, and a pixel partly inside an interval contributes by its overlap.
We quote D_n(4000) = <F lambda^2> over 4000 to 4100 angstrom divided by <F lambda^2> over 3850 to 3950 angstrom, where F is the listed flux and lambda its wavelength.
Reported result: 1.8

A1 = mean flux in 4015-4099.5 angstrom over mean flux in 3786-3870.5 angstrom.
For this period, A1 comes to 1.8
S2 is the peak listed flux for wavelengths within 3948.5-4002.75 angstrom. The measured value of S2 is 8.296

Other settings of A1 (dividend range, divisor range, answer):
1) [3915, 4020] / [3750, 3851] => 1.32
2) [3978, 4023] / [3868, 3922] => 1.43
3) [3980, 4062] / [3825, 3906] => 1.72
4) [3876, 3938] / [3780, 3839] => 1.13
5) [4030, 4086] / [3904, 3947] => 1.57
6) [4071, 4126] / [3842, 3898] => 1.69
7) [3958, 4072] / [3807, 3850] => 1.71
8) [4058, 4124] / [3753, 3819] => 1.67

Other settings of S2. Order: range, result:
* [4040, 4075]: 8.373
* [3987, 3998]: 7.598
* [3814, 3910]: 6.089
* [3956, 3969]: 5.957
